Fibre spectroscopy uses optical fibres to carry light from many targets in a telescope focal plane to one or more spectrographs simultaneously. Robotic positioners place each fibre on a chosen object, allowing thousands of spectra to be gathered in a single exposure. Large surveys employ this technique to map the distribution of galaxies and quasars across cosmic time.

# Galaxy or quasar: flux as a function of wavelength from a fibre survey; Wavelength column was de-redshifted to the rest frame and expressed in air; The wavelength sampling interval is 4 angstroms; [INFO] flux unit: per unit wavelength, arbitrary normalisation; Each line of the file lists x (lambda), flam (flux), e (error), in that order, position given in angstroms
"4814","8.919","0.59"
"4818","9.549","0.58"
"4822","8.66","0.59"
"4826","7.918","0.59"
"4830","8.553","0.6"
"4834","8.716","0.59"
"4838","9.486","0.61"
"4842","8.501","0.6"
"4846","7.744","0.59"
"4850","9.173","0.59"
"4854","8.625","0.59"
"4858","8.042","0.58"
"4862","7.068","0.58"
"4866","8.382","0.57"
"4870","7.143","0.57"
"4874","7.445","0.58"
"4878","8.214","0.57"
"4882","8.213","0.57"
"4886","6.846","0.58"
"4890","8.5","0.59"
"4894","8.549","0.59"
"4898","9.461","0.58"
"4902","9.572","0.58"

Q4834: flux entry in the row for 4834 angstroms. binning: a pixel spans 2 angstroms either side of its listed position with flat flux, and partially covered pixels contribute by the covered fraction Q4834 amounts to 8.716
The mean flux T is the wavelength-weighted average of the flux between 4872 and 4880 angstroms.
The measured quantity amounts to 7.83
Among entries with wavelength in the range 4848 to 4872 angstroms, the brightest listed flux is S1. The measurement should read 9.173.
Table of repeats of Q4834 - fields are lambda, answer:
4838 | 9.486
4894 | 8.549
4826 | 7.918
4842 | 8.501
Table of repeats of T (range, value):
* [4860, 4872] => 7.53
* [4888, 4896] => 8.52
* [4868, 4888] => 7.57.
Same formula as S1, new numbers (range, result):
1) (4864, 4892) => 8.5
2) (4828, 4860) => 9.486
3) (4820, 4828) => 8.66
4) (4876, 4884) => 8.214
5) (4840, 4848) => 8.501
